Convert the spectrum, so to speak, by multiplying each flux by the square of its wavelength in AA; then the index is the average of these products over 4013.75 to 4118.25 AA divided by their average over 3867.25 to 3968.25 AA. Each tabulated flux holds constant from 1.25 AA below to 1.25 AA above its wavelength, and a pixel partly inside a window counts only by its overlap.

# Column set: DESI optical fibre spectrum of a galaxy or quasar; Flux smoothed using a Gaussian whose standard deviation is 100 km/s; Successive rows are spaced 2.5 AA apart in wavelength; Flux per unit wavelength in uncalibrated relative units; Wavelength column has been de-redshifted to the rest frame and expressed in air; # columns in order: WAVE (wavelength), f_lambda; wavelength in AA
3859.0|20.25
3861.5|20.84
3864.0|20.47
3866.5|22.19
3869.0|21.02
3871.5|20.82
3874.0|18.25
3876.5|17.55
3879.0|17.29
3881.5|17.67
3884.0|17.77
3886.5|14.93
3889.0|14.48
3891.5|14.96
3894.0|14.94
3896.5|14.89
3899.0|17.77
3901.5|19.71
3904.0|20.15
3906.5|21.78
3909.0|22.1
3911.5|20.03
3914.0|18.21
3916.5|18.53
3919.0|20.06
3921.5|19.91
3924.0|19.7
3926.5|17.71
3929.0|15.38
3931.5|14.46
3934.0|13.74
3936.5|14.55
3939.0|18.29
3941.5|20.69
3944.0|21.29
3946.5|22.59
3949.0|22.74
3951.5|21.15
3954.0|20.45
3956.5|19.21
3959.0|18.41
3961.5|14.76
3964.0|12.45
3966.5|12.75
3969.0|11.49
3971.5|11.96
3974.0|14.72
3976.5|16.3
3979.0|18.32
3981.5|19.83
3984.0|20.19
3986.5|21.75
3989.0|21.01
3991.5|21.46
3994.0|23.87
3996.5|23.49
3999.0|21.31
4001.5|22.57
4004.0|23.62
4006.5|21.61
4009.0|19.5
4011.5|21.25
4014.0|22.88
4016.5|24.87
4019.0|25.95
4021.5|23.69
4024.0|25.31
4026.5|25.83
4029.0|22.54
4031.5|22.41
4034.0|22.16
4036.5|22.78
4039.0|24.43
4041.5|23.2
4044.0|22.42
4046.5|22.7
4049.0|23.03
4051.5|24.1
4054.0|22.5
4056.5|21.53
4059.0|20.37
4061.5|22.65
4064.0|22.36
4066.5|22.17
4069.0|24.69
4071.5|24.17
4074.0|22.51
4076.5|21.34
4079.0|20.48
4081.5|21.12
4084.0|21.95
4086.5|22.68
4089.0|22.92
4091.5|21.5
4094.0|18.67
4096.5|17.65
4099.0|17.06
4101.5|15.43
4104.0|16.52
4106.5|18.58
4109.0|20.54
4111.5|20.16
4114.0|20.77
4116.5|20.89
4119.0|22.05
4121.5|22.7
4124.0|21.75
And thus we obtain 1.30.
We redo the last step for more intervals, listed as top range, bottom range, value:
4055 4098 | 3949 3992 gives 1.30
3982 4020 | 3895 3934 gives 1.26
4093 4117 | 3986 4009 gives 0.88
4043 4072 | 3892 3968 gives 1.33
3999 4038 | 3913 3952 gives 1.29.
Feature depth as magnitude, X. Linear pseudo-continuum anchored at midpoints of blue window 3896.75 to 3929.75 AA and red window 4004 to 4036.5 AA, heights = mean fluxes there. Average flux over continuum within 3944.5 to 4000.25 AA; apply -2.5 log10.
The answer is 0.15 mag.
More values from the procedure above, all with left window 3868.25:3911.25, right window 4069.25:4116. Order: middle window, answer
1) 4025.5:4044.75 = -0.18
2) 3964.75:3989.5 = 0.15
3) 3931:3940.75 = 0.19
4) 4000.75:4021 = -0.18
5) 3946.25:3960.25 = -0.10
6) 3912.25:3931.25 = 0.00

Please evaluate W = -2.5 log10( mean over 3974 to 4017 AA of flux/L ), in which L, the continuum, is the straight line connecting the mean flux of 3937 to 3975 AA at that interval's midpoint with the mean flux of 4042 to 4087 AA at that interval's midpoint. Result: -0.10 mag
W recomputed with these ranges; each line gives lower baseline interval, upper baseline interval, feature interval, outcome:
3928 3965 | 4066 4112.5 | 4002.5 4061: -0.18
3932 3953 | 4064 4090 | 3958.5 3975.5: 0.41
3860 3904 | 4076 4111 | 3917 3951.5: -0.01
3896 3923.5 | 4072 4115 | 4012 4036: -0.20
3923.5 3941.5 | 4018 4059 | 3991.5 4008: -0.09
